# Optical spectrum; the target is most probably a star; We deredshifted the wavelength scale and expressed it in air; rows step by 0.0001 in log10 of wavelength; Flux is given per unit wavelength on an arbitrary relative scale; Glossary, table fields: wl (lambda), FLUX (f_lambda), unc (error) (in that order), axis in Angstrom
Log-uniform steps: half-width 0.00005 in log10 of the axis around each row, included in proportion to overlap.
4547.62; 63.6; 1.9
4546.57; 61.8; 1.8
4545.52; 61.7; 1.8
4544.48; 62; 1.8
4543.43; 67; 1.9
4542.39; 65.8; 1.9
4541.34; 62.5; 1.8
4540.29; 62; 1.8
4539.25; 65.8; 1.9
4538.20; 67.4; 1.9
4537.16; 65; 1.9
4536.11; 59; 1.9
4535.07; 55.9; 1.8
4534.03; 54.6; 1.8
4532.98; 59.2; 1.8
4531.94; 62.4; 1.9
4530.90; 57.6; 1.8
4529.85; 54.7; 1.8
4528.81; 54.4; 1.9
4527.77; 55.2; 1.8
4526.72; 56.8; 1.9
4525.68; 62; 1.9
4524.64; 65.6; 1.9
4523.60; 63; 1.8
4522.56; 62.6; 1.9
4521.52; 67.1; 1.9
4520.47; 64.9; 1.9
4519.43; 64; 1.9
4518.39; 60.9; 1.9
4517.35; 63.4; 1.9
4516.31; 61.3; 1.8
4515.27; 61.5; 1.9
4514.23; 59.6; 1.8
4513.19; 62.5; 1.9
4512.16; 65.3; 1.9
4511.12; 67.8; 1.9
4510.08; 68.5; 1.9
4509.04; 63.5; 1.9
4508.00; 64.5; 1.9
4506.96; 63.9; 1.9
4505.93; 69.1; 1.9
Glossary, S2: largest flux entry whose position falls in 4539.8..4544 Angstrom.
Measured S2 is 67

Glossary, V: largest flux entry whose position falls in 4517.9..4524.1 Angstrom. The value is 67.1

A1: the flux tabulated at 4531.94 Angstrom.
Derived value 62.4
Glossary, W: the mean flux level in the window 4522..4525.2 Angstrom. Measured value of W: 63.9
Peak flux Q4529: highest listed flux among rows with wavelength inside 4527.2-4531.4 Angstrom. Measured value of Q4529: 57.6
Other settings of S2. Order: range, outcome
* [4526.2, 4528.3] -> 56.8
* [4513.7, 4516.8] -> 61.5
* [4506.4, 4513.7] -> 68.5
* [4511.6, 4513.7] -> 65.3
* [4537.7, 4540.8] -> 67.4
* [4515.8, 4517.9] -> 63.4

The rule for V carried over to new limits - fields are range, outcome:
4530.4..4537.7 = 65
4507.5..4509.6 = 64.5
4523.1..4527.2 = 65.6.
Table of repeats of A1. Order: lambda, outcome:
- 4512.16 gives 65.3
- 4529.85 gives 54.7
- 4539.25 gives 65.8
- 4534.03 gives 54.6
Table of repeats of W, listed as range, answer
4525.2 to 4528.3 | 57.9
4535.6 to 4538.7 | 63.8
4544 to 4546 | 62.1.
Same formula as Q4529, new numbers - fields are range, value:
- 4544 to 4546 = 62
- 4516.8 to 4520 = 64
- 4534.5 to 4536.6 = 59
